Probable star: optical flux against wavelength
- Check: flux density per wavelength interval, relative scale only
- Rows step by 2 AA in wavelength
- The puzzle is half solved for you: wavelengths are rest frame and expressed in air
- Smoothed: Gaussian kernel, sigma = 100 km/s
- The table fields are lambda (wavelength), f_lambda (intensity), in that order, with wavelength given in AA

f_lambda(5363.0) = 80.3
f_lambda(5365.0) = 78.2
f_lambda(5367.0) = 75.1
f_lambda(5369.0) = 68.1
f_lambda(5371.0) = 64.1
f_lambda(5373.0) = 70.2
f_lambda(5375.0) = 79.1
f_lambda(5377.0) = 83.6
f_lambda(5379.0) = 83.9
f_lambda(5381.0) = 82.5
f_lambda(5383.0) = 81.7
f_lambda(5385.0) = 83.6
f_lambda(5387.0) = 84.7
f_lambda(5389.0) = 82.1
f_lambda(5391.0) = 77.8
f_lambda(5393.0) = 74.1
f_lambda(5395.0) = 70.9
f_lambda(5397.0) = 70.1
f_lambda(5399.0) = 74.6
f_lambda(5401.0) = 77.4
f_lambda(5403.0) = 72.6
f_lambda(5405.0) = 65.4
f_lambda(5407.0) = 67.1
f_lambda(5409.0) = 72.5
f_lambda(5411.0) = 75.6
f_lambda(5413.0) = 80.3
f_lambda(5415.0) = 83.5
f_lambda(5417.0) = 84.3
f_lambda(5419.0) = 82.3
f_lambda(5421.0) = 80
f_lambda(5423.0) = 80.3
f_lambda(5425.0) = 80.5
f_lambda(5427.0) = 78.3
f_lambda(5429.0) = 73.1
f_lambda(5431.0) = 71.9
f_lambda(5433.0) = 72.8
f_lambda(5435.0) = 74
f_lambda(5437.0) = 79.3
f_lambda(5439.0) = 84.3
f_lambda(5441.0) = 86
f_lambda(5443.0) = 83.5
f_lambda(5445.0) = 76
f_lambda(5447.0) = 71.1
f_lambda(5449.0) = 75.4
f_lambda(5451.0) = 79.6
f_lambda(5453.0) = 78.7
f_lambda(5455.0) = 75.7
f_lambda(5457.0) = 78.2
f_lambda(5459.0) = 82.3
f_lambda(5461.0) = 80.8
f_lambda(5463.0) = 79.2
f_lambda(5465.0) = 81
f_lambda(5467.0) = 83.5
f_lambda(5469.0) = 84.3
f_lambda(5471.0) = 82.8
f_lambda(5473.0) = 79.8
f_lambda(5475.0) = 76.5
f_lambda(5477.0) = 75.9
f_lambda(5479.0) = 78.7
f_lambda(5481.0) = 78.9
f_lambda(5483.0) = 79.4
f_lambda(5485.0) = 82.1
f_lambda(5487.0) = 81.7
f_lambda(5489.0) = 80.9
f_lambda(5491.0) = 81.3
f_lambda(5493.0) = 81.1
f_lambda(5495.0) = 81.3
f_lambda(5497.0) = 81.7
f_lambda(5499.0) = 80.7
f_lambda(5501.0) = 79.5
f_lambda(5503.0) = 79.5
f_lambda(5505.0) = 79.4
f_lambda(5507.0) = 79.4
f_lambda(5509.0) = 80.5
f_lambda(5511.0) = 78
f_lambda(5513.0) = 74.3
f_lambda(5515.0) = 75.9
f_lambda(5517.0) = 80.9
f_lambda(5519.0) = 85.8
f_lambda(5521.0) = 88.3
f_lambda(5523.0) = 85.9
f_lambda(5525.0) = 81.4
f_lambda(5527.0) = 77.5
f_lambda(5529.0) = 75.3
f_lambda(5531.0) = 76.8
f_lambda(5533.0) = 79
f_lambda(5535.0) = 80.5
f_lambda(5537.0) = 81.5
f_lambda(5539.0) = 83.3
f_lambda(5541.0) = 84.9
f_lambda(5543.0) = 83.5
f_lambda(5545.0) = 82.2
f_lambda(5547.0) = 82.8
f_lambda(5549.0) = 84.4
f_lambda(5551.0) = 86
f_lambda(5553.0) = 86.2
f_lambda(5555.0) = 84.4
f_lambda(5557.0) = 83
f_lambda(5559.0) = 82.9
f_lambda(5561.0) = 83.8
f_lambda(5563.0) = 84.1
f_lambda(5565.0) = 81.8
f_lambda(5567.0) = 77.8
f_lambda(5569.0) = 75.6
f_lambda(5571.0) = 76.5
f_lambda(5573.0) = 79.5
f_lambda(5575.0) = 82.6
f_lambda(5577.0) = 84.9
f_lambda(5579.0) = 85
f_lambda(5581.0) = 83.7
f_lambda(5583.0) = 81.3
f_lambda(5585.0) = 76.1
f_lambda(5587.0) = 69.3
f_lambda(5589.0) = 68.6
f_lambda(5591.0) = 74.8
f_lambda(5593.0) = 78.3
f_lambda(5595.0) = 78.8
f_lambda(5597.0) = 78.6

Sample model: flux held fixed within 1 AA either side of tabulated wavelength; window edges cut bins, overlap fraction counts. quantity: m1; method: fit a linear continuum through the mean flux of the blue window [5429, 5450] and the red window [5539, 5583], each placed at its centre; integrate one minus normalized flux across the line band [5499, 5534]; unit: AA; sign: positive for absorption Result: 0.3 AA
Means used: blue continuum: 77.2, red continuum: 82.6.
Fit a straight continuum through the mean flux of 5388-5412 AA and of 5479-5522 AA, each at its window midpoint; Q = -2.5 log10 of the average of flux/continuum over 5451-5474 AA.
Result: -0.04 mag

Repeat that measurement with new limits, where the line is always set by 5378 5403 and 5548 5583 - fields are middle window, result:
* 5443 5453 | 0.04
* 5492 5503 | 0.00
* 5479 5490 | 0.00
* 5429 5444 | 0.01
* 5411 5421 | -0.04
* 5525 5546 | 0.02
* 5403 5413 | 0.11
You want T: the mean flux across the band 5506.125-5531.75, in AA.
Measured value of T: 80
